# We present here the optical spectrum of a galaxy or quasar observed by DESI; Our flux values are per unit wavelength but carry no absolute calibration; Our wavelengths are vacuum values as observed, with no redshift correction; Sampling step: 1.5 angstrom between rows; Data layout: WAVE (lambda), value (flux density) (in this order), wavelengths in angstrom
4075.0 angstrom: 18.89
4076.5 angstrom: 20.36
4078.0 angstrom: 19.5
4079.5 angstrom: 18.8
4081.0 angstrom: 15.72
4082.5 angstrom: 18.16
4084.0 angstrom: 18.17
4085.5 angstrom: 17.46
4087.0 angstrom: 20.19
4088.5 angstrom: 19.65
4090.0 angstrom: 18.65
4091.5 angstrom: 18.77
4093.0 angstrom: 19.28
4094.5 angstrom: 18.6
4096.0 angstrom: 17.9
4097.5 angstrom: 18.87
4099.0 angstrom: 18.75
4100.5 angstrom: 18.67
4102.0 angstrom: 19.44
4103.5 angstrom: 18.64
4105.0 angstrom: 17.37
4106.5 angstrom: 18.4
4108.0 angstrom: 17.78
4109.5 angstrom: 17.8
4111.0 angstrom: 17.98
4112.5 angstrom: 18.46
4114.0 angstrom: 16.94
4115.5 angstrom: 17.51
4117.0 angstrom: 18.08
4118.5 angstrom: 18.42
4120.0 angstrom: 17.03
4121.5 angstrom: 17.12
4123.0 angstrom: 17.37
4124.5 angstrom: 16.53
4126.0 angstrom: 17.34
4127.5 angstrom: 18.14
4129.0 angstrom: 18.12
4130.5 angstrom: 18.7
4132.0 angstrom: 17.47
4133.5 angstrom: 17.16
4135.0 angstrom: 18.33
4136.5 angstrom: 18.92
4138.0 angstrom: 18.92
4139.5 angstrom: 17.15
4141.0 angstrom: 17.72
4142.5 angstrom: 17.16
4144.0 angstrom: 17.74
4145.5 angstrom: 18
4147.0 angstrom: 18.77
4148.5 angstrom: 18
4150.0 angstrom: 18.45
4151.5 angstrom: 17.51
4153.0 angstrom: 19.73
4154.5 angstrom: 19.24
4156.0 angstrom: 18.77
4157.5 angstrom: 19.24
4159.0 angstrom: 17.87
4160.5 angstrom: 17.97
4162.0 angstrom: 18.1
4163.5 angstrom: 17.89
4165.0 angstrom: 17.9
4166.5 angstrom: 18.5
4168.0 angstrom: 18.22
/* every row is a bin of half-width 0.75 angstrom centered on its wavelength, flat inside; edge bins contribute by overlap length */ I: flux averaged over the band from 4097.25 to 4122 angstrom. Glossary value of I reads 18.1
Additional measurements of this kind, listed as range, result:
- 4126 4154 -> 18.1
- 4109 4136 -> 17.7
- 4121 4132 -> 17.6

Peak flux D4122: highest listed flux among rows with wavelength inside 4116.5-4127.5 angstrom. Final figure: 18.42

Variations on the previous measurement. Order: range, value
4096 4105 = 19.44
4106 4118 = 18.46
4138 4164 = 19.73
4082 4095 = 20.19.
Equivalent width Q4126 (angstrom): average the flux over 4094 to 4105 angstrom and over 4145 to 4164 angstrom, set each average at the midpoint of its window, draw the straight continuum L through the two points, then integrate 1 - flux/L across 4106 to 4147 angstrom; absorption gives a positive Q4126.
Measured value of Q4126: 1.6 angstrom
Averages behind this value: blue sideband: 18.6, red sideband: 18.4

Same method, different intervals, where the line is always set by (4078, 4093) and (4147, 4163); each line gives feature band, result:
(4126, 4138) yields 0.2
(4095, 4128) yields 1.0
